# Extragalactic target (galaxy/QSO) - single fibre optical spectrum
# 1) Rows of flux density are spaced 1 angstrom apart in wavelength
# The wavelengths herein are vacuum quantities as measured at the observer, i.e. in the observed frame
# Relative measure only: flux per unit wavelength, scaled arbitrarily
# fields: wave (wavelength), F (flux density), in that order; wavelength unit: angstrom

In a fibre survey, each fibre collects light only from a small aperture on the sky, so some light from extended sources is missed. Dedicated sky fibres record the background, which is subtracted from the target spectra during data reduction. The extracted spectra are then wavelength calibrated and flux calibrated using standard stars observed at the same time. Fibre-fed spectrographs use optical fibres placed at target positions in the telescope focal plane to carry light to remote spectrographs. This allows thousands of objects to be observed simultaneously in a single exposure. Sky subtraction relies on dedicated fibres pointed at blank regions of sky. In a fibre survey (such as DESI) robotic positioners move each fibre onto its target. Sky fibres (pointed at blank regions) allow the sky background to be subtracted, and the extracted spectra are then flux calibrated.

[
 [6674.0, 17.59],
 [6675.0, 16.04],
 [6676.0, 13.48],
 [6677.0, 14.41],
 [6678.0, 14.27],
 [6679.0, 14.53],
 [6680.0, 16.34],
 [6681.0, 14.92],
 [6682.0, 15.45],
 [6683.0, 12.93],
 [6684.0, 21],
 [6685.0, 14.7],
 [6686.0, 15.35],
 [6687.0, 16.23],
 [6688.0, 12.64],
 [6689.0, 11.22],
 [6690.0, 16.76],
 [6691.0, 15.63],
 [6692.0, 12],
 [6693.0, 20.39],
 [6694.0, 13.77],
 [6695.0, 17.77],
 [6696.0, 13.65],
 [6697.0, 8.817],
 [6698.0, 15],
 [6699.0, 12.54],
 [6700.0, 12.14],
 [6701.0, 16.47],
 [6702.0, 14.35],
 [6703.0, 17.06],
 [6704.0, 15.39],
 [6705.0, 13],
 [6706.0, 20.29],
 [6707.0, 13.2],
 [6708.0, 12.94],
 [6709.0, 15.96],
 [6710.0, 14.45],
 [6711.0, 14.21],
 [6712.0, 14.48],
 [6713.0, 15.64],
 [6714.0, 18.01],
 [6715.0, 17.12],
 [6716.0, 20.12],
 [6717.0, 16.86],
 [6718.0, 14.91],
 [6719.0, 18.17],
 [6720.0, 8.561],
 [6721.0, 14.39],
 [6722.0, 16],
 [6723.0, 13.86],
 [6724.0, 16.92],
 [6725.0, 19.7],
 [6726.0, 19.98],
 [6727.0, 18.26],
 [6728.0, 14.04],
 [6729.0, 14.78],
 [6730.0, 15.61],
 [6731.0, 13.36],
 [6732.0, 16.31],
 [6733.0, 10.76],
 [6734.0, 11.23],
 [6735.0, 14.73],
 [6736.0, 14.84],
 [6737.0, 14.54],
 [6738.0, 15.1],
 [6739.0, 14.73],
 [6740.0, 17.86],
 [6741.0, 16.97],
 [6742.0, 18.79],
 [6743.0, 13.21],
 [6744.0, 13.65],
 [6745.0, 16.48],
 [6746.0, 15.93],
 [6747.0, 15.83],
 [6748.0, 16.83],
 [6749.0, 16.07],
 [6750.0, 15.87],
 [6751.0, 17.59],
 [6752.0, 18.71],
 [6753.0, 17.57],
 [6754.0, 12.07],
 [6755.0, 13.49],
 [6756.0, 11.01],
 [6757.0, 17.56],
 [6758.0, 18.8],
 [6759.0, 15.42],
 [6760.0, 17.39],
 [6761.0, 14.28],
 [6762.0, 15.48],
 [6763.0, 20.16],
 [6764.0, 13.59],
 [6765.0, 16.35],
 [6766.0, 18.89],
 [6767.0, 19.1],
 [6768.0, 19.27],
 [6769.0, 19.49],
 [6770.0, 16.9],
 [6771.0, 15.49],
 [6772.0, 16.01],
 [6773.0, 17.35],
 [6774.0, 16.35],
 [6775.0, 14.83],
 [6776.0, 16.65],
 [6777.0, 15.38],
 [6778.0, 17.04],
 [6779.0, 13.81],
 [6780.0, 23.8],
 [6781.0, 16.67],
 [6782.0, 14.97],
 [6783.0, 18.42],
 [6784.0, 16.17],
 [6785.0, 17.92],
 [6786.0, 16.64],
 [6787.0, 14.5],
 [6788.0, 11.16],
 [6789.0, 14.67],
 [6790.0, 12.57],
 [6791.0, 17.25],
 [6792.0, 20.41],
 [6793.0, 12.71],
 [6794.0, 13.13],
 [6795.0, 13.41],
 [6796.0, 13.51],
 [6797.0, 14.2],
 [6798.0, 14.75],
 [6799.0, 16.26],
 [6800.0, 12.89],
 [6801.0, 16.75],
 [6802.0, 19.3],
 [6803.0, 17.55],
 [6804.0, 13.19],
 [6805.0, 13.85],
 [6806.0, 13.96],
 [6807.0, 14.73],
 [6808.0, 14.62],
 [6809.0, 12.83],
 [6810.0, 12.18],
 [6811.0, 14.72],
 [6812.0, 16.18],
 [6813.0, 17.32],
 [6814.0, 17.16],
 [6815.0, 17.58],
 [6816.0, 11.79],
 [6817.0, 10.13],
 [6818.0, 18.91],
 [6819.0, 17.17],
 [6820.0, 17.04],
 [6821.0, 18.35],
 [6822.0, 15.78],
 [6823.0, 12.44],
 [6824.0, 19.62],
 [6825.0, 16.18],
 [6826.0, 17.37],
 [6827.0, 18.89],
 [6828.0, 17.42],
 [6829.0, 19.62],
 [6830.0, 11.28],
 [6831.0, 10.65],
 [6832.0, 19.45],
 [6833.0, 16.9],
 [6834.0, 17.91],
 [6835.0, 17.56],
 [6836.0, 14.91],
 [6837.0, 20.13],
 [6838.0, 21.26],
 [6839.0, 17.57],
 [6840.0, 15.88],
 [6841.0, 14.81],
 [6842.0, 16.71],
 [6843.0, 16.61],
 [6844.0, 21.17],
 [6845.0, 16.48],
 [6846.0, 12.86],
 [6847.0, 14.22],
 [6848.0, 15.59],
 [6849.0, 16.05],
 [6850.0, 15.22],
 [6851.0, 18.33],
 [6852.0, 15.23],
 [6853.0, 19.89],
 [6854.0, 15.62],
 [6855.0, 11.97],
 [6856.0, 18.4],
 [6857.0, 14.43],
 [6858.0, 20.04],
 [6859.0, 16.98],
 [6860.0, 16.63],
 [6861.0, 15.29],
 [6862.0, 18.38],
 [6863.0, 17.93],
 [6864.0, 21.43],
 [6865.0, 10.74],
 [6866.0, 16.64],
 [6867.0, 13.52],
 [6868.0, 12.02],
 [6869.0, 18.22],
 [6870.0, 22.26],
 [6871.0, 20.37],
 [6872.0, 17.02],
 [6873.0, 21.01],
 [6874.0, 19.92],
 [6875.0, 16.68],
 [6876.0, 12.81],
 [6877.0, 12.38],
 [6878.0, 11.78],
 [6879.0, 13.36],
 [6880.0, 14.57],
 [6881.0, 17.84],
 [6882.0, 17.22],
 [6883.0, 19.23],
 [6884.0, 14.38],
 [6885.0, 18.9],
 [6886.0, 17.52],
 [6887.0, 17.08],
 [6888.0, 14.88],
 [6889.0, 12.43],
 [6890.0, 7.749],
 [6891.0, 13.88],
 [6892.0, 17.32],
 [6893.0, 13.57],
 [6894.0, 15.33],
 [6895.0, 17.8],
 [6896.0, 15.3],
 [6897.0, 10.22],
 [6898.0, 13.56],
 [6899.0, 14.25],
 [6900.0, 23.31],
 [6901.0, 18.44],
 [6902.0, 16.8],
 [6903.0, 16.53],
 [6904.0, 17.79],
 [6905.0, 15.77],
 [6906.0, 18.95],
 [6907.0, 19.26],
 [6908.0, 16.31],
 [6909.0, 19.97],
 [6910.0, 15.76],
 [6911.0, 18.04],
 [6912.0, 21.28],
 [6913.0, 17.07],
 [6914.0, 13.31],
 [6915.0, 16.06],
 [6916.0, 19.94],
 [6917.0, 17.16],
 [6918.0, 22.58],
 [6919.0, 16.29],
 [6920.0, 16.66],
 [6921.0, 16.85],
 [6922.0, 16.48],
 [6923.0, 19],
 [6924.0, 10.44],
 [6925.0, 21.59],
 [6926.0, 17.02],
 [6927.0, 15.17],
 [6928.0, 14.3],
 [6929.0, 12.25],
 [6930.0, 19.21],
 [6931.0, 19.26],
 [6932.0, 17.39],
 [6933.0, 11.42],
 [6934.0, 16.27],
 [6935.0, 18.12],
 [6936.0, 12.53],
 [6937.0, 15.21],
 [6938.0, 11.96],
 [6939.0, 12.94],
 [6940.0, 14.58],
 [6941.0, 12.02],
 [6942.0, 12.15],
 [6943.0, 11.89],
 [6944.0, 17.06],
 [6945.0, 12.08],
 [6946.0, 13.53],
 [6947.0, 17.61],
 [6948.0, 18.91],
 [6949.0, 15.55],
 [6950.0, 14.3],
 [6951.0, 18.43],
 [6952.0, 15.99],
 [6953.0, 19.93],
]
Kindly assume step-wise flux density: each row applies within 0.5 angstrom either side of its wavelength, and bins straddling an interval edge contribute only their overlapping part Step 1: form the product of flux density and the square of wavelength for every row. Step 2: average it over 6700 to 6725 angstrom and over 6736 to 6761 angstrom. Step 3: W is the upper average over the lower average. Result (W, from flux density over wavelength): 1.03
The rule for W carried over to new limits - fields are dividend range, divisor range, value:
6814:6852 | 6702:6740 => 1.11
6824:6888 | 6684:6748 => 1.14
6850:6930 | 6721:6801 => 1.08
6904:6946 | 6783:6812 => 1.12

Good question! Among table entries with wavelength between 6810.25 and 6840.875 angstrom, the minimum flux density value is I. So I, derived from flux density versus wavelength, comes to 10.13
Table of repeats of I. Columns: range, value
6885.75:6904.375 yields 7.749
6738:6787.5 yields 11.01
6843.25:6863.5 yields 11.97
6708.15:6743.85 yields 8.561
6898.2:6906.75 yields 14.25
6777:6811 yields 11.16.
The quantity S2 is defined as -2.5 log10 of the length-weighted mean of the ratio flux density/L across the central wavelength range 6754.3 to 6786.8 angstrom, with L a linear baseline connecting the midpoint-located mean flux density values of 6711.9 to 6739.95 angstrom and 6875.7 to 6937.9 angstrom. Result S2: -0.066 mag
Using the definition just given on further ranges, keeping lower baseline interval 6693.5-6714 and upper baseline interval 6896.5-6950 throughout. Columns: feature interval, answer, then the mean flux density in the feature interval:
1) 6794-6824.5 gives 0.01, 15.2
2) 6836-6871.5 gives -0.07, 16.8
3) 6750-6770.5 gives -0.11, 16.6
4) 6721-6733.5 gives -0.07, 15.7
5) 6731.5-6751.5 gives -0.03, 15.4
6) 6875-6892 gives 0.07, 14.9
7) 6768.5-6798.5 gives -0.05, 15.9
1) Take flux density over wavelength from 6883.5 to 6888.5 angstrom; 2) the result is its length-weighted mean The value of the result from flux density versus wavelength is 16.6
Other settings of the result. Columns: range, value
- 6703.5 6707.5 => 15.5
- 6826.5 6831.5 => 15.6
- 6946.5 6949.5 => 17.4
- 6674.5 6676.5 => 14.8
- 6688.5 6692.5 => 13.9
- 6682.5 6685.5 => 16.2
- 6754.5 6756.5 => 12.2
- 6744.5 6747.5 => 16.1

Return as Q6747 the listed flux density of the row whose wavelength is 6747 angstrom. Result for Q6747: 15.83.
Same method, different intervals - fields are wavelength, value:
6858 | 20.04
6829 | 19.62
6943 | 11.89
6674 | 17.59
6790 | 12.57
